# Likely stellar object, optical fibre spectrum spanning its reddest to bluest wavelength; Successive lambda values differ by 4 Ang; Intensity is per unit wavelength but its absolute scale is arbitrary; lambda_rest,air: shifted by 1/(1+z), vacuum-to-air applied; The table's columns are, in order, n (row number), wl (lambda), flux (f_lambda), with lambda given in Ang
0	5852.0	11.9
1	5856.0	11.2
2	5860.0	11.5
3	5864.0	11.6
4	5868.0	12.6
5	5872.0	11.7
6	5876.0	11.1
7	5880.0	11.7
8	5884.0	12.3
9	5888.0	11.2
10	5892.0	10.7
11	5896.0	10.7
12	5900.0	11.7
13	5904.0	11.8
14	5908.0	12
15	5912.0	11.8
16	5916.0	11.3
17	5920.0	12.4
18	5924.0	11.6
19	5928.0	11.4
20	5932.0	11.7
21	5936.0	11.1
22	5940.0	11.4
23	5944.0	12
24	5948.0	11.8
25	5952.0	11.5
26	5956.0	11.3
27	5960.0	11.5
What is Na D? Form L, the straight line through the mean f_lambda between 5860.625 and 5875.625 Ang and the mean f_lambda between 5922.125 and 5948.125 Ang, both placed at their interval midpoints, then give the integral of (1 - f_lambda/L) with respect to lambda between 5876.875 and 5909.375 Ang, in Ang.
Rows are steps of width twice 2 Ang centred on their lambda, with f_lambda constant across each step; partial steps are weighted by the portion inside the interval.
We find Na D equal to 0.7 Ang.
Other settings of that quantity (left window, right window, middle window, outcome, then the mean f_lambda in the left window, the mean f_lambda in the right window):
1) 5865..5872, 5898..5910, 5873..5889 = 0.6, 12.2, 11.8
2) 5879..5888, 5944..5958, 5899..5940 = 0.2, 11.9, 11.6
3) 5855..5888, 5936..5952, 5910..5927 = -0.1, 11.7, 11.6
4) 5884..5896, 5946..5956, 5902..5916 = -0.6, 11.1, 11.6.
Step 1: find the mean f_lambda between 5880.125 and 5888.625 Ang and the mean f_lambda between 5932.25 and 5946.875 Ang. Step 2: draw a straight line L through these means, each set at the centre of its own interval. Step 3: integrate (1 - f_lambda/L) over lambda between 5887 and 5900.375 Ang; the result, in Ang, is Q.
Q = 0.9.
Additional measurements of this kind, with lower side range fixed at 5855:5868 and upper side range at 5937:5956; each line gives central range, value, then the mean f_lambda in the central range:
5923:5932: 0.06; 11.5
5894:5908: 0.16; 11.5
